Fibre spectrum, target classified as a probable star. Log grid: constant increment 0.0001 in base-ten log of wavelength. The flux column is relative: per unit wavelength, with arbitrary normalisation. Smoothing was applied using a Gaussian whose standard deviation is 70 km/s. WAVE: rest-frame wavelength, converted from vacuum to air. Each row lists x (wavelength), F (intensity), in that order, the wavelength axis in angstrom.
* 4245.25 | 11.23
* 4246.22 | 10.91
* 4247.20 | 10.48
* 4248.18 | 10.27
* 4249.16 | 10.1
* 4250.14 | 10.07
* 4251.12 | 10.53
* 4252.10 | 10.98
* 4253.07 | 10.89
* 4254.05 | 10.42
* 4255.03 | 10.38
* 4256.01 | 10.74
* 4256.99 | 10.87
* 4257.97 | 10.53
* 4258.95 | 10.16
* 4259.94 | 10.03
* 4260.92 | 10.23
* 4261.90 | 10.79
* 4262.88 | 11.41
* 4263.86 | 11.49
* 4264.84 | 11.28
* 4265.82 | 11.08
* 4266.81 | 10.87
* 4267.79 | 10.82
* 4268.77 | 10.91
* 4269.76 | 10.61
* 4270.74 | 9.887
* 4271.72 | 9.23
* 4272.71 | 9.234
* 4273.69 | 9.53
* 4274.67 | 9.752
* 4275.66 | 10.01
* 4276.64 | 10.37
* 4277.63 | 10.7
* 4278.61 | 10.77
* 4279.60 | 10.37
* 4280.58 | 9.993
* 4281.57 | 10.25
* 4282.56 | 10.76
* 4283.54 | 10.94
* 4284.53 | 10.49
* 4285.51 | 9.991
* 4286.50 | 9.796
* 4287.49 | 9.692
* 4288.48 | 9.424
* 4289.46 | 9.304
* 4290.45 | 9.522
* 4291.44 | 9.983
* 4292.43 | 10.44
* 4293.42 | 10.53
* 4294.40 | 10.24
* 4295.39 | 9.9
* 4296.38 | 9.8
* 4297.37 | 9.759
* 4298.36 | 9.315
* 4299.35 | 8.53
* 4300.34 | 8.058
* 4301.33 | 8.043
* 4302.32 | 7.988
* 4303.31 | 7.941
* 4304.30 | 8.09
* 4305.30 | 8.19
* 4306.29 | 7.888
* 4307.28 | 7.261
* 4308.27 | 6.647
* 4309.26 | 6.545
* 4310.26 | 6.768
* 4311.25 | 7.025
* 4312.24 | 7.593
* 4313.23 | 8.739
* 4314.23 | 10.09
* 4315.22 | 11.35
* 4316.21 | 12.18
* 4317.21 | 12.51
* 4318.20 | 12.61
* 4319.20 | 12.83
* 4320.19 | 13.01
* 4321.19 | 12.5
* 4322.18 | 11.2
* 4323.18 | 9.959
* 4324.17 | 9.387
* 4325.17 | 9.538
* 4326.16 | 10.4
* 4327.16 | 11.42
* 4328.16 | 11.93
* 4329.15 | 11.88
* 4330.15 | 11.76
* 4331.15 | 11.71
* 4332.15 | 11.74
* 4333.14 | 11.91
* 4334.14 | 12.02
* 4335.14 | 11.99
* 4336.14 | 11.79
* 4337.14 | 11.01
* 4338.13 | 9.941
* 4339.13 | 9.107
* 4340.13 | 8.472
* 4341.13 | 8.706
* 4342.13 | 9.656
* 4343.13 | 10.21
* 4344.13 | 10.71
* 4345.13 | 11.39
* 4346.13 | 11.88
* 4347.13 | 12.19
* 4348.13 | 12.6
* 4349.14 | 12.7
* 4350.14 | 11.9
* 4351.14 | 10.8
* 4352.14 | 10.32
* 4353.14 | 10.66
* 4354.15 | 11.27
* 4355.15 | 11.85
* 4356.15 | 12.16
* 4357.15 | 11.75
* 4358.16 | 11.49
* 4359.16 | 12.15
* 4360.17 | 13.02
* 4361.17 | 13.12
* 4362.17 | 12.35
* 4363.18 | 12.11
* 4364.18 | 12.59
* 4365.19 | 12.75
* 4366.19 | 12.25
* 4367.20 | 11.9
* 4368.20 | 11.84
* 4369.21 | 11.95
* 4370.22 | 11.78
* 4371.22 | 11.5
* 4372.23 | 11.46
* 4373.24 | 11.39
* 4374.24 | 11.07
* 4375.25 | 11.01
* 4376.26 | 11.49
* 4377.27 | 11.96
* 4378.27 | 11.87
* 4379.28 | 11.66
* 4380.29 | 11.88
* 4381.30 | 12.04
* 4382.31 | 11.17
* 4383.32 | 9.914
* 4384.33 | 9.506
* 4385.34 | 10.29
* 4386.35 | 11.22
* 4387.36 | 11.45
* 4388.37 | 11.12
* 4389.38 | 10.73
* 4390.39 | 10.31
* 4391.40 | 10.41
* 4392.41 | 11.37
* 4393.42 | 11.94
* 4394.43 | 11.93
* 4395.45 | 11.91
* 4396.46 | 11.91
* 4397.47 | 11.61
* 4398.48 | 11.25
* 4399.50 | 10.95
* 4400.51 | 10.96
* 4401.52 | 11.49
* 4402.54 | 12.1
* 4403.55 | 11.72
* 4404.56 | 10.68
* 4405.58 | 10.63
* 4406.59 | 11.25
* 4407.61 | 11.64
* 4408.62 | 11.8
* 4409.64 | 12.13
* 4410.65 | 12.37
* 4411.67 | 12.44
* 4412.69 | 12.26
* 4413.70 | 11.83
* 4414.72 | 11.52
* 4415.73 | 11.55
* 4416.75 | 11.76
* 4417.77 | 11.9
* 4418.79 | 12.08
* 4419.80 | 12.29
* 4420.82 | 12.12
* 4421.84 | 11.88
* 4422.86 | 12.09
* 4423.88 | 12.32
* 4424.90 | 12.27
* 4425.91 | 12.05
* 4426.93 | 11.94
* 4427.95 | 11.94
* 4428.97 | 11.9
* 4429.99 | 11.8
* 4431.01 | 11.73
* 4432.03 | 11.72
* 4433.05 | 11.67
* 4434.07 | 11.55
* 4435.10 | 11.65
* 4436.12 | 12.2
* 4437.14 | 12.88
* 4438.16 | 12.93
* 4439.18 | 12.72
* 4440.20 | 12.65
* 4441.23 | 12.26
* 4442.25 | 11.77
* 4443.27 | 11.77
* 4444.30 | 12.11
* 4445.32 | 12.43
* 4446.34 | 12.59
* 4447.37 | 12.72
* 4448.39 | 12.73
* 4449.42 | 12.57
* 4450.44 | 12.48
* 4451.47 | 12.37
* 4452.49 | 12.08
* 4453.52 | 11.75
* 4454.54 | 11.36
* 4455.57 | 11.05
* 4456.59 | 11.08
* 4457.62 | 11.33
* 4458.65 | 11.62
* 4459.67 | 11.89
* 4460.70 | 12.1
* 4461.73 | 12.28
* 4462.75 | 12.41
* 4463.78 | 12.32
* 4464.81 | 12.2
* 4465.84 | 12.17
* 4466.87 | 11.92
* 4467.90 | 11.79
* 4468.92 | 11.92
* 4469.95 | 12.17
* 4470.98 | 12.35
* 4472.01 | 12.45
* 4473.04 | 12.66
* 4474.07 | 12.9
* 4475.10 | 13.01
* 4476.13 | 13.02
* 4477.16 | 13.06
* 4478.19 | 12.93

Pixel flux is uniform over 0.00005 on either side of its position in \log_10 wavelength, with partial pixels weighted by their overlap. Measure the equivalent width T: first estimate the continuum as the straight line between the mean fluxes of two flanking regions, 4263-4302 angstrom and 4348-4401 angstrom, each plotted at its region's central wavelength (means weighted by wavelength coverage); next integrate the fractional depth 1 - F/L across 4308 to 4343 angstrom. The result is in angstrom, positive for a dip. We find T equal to 0.9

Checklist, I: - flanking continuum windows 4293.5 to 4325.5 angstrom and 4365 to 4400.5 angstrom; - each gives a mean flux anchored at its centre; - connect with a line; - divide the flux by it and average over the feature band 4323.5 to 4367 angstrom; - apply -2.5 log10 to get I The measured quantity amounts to -0.10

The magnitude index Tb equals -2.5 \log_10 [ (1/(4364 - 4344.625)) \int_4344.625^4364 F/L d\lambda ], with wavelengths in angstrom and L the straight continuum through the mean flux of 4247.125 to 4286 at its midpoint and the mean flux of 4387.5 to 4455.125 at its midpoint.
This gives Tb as -0.06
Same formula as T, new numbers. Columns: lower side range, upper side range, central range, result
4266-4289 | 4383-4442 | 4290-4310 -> 3.32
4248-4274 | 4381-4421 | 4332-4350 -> 0.05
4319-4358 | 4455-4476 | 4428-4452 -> -0.62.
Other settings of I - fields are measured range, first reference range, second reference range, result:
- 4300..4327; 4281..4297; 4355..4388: 0.12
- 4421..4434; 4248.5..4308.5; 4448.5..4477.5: -0.02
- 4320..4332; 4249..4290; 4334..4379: -0.01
